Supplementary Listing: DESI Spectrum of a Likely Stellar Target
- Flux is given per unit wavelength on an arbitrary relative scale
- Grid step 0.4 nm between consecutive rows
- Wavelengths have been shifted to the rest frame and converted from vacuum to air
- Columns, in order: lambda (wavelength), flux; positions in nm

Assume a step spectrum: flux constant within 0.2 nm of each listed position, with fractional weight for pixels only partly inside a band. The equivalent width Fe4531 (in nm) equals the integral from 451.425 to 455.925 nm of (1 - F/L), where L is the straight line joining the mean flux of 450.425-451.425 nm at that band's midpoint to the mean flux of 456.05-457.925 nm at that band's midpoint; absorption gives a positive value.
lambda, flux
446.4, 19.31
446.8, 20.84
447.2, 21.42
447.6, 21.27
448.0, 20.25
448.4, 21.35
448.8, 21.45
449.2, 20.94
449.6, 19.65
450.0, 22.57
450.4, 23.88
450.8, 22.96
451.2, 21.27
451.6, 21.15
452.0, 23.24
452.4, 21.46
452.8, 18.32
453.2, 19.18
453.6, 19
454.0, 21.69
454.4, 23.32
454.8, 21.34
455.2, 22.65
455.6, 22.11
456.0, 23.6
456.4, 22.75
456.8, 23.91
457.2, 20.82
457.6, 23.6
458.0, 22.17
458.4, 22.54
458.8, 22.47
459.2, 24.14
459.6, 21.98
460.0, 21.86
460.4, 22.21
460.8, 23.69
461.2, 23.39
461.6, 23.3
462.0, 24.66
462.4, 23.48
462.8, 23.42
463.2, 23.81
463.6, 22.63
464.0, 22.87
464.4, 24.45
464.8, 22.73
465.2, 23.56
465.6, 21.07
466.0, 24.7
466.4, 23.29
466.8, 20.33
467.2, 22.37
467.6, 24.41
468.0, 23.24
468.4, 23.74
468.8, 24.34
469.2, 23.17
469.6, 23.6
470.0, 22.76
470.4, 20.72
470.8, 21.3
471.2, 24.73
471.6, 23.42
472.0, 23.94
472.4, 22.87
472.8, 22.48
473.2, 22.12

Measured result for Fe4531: 0.26 nm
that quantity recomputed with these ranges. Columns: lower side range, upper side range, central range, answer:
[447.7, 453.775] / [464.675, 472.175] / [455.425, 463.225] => -0.33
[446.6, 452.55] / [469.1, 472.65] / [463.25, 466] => -0.06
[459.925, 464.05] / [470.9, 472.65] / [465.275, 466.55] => 0.02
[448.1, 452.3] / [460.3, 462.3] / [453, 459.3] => 0.15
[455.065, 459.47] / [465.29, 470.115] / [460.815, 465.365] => -0.10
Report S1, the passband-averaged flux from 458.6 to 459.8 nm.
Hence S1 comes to 22.9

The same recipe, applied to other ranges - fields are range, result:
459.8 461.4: 22.8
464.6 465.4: 23.1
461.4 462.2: 24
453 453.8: 19.1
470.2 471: 21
